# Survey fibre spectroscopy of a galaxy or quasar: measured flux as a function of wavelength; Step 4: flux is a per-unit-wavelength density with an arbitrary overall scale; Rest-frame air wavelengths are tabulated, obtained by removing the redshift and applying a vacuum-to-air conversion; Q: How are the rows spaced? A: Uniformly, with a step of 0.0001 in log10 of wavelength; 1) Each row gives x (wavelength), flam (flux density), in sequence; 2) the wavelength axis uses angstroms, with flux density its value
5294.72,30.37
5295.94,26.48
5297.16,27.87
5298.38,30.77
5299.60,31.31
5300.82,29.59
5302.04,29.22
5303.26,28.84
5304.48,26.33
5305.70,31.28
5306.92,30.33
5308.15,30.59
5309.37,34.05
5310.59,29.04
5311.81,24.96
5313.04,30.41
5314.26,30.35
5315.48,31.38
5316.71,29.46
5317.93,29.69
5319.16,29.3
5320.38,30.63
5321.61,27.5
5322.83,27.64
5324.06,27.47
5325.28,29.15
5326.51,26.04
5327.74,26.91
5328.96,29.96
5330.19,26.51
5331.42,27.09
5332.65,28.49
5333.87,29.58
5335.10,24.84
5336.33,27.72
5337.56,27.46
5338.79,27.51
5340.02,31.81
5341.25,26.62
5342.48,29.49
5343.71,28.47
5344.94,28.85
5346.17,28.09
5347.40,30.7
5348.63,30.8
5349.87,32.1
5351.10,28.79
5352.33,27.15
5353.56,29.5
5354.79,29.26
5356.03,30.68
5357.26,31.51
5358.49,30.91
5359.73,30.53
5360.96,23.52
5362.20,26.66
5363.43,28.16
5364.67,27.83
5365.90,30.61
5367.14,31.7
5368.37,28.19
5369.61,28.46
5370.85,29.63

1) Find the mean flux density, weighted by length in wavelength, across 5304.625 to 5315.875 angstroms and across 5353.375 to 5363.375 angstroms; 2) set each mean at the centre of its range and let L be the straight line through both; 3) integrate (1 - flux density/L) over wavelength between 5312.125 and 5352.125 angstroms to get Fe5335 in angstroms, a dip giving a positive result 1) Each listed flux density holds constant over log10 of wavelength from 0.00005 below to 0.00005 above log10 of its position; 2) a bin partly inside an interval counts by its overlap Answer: 1.2 angstroms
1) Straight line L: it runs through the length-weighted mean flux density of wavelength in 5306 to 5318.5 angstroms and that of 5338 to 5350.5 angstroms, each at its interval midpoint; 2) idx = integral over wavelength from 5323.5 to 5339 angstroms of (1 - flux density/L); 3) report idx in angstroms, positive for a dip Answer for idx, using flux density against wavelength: 1.1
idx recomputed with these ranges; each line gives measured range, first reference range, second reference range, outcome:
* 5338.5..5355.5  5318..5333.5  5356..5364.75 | -0.5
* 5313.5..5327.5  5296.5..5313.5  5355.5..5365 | 0.2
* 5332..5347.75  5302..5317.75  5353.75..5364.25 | 0.4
